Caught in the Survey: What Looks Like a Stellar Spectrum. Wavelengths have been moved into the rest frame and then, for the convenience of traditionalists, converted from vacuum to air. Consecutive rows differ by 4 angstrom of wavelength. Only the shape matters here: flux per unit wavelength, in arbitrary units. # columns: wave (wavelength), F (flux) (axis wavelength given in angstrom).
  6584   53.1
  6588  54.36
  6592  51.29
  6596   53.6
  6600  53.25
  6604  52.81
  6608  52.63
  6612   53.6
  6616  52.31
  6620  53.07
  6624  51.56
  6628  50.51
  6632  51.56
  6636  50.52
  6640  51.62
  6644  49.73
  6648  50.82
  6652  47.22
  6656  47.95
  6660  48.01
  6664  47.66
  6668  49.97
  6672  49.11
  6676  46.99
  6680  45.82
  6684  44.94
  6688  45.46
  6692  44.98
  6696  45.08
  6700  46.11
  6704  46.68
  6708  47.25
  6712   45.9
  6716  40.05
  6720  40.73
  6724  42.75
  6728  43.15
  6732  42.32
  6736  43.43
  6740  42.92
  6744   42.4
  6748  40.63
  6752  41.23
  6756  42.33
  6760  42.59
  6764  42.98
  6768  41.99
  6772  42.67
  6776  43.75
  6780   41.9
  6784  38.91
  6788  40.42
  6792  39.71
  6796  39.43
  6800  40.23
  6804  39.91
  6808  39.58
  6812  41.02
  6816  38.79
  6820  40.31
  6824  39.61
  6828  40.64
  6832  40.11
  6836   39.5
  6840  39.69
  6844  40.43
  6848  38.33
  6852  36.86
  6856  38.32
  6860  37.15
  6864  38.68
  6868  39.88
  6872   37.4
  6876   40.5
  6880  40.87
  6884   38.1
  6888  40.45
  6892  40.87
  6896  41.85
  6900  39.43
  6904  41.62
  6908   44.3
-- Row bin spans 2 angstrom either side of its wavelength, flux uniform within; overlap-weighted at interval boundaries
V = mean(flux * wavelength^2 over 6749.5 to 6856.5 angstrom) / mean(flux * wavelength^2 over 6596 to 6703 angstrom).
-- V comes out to 0.9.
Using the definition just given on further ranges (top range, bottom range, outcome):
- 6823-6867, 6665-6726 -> 0.90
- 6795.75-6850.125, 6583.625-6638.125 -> 0.81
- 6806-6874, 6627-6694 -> 0.85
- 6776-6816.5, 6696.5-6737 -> 0.94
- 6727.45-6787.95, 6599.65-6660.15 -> 0.86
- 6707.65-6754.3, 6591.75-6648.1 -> 0.85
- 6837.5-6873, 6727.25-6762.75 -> 0.94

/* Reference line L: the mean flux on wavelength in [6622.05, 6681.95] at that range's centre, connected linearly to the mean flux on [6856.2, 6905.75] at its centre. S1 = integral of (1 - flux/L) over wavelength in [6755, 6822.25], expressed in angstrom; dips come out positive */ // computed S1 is 4.0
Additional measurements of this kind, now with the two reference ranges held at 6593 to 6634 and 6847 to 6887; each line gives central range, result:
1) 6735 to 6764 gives 1.82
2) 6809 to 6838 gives 0.74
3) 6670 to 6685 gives 0.66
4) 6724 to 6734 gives 0.75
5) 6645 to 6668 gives 0.73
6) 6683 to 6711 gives 1.22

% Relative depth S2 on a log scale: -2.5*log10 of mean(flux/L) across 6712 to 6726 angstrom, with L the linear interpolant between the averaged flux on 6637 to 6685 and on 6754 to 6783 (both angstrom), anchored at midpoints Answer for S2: 0.084 mag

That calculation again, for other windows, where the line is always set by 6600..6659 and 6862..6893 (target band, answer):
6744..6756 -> 0.10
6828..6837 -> 0.04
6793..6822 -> 0.08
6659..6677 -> 0.02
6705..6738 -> 0.09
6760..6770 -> 0.06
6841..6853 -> 0.06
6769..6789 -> 0.06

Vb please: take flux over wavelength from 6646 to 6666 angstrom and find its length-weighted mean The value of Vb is 48.3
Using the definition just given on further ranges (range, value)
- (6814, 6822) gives 39.5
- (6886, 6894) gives 40.7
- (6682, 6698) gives 45.1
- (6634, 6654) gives 50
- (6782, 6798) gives 39.6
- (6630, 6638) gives 51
